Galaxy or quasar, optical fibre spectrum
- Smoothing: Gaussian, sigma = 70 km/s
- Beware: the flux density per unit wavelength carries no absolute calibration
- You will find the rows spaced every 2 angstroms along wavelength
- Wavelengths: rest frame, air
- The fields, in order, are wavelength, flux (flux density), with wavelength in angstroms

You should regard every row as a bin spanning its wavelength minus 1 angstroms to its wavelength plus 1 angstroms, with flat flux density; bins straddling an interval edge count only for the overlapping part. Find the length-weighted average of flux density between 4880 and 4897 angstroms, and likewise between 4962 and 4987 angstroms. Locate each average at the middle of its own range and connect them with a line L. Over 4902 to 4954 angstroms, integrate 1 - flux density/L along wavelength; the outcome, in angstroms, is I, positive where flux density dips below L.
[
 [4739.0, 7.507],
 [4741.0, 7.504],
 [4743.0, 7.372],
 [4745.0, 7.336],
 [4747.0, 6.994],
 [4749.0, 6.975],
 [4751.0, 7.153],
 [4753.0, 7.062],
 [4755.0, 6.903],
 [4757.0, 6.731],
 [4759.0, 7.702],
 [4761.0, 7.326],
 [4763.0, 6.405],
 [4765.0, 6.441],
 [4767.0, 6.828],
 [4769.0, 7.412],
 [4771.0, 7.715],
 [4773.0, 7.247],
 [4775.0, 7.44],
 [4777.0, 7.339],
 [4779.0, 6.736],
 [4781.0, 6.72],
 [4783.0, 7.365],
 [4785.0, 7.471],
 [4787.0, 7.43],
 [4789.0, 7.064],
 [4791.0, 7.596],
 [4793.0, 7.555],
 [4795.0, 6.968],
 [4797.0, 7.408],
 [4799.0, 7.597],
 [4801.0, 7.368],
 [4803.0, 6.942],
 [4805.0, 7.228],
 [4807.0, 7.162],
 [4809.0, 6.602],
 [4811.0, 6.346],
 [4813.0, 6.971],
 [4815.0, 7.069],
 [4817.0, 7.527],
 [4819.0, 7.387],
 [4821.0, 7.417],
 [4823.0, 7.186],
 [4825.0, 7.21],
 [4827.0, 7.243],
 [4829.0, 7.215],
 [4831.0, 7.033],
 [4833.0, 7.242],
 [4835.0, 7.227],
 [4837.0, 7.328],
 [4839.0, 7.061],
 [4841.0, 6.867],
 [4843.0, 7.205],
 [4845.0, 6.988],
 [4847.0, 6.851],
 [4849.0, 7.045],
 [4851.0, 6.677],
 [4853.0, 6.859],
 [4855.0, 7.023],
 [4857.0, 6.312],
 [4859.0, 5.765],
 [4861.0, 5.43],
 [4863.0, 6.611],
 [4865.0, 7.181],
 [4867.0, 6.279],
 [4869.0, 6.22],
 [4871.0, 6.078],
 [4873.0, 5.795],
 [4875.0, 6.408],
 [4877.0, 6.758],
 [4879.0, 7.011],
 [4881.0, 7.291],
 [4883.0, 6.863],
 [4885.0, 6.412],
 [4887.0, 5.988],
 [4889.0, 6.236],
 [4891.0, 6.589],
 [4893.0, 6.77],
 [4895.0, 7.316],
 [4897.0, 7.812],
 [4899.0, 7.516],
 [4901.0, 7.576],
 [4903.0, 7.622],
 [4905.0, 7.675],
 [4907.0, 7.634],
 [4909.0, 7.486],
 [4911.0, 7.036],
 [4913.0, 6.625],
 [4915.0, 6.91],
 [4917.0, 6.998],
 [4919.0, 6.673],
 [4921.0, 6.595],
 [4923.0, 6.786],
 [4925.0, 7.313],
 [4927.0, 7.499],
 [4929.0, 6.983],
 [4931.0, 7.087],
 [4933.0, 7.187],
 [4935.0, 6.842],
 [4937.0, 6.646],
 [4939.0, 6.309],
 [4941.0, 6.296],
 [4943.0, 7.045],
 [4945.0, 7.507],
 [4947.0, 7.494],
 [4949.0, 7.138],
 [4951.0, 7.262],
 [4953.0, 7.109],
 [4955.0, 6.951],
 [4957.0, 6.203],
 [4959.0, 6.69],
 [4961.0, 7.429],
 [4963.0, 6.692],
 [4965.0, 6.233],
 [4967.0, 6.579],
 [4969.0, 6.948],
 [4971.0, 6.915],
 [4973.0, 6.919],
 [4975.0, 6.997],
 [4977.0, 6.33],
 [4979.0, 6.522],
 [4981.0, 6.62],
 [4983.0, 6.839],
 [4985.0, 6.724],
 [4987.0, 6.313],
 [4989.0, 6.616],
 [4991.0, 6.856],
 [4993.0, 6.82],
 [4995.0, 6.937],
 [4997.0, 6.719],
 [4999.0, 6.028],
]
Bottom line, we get -2.7 angstroms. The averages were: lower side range 6.75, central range 7.07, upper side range 6.68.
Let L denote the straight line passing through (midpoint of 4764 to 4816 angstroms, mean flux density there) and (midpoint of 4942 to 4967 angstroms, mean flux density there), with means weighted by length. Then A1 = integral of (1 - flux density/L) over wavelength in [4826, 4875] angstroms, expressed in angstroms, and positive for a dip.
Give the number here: 2.5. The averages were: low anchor 7.15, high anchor 6.96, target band 6.72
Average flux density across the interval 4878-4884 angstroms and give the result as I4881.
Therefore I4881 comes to 7.05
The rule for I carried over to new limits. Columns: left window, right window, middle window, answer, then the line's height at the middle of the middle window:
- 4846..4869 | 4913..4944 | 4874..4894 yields 0.1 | 6.66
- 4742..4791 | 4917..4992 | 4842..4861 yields 0.9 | 7.01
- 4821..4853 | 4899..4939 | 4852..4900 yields 3.3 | 7.1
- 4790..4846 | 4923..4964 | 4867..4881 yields 1.3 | 7.09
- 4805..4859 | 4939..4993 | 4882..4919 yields -0.7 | 6.91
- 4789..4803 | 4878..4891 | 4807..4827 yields 0.3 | 7.18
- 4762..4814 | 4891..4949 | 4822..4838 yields -0.2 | 7.12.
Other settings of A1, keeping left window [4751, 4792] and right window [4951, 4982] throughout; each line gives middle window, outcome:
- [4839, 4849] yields 0.0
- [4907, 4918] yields -0.3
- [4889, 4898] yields -0.2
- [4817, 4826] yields -0.4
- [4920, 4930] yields -0.3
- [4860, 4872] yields 1.1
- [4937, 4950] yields -0.3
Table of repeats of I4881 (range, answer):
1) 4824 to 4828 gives 7.23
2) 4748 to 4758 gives 6.96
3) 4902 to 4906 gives 7.65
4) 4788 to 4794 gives 7.41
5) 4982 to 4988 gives 6.63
